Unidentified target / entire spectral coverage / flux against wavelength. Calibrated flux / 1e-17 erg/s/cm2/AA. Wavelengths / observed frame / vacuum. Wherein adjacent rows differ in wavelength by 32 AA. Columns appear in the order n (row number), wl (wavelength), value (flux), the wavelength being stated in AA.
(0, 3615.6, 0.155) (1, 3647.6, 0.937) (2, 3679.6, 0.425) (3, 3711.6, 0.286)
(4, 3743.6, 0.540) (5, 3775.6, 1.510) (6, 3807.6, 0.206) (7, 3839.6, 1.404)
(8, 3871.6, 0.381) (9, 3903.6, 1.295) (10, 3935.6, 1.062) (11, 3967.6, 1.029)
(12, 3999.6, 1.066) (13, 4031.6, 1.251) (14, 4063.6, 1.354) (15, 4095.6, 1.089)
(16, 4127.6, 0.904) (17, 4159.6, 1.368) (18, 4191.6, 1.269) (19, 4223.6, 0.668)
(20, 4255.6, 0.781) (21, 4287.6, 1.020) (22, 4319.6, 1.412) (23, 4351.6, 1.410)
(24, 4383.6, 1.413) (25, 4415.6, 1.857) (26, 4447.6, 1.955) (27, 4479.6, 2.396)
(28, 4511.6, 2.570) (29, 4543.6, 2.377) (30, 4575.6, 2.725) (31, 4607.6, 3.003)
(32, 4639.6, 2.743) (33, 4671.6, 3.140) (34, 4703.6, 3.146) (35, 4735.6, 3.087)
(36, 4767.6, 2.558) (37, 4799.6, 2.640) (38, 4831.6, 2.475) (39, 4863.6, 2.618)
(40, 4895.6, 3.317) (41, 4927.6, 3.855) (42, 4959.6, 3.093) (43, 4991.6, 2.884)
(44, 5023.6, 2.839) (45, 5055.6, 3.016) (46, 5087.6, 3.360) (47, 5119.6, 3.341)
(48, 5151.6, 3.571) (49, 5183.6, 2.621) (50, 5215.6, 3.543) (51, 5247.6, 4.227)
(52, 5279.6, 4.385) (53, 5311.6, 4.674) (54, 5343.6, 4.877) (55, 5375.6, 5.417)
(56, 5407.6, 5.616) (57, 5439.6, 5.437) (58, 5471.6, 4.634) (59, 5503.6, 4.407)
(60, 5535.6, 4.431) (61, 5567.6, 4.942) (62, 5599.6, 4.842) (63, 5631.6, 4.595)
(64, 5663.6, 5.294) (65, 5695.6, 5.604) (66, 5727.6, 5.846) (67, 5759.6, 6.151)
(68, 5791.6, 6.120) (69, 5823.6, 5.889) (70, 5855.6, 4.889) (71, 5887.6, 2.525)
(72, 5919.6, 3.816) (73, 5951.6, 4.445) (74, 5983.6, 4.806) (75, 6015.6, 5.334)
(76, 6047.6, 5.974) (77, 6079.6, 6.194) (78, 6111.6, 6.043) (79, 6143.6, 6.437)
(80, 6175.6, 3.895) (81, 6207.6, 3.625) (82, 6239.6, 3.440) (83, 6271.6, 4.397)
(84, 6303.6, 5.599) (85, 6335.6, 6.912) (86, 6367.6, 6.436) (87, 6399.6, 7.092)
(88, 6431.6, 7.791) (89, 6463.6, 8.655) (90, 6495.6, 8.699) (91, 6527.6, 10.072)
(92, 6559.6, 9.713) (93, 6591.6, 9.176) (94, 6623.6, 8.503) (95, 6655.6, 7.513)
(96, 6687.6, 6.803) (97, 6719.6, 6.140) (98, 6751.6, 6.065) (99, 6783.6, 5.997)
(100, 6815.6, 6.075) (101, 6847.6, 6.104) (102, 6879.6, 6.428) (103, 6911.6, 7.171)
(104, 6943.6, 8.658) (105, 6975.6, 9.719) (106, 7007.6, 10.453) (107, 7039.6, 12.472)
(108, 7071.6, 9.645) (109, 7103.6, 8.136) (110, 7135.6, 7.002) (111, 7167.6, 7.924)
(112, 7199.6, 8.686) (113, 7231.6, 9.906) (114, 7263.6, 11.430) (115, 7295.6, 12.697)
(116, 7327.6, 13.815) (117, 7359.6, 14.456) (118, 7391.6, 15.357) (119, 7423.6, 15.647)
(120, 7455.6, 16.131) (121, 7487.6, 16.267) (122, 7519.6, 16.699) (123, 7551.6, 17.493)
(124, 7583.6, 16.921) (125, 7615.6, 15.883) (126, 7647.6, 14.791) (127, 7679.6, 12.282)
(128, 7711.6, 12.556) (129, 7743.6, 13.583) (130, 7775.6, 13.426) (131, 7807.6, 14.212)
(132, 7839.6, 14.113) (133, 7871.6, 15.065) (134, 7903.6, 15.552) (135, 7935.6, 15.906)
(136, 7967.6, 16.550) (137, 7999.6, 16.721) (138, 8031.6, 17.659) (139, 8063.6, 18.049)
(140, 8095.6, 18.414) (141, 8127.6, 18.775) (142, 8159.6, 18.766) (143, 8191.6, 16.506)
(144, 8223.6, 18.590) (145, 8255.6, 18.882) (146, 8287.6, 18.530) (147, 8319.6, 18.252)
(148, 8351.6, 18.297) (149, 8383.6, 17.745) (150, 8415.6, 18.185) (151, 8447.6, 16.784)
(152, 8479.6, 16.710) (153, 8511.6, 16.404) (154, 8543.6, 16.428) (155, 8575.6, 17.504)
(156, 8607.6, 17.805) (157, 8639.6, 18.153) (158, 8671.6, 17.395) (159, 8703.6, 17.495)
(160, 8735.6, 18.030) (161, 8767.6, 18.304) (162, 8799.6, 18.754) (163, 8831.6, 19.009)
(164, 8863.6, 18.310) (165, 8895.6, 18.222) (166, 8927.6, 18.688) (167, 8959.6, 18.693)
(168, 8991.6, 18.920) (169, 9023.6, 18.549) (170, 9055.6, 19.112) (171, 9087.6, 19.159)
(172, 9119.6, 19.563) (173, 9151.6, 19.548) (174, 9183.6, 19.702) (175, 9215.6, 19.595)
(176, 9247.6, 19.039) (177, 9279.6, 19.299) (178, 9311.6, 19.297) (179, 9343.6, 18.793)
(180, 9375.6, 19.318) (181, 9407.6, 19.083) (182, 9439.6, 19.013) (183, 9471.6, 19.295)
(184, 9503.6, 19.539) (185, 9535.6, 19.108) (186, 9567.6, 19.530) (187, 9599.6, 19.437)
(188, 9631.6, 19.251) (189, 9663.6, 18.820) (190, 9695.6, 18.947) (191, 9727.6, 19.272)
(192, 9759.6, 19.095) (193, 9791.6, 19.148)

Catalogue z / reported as 0.000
